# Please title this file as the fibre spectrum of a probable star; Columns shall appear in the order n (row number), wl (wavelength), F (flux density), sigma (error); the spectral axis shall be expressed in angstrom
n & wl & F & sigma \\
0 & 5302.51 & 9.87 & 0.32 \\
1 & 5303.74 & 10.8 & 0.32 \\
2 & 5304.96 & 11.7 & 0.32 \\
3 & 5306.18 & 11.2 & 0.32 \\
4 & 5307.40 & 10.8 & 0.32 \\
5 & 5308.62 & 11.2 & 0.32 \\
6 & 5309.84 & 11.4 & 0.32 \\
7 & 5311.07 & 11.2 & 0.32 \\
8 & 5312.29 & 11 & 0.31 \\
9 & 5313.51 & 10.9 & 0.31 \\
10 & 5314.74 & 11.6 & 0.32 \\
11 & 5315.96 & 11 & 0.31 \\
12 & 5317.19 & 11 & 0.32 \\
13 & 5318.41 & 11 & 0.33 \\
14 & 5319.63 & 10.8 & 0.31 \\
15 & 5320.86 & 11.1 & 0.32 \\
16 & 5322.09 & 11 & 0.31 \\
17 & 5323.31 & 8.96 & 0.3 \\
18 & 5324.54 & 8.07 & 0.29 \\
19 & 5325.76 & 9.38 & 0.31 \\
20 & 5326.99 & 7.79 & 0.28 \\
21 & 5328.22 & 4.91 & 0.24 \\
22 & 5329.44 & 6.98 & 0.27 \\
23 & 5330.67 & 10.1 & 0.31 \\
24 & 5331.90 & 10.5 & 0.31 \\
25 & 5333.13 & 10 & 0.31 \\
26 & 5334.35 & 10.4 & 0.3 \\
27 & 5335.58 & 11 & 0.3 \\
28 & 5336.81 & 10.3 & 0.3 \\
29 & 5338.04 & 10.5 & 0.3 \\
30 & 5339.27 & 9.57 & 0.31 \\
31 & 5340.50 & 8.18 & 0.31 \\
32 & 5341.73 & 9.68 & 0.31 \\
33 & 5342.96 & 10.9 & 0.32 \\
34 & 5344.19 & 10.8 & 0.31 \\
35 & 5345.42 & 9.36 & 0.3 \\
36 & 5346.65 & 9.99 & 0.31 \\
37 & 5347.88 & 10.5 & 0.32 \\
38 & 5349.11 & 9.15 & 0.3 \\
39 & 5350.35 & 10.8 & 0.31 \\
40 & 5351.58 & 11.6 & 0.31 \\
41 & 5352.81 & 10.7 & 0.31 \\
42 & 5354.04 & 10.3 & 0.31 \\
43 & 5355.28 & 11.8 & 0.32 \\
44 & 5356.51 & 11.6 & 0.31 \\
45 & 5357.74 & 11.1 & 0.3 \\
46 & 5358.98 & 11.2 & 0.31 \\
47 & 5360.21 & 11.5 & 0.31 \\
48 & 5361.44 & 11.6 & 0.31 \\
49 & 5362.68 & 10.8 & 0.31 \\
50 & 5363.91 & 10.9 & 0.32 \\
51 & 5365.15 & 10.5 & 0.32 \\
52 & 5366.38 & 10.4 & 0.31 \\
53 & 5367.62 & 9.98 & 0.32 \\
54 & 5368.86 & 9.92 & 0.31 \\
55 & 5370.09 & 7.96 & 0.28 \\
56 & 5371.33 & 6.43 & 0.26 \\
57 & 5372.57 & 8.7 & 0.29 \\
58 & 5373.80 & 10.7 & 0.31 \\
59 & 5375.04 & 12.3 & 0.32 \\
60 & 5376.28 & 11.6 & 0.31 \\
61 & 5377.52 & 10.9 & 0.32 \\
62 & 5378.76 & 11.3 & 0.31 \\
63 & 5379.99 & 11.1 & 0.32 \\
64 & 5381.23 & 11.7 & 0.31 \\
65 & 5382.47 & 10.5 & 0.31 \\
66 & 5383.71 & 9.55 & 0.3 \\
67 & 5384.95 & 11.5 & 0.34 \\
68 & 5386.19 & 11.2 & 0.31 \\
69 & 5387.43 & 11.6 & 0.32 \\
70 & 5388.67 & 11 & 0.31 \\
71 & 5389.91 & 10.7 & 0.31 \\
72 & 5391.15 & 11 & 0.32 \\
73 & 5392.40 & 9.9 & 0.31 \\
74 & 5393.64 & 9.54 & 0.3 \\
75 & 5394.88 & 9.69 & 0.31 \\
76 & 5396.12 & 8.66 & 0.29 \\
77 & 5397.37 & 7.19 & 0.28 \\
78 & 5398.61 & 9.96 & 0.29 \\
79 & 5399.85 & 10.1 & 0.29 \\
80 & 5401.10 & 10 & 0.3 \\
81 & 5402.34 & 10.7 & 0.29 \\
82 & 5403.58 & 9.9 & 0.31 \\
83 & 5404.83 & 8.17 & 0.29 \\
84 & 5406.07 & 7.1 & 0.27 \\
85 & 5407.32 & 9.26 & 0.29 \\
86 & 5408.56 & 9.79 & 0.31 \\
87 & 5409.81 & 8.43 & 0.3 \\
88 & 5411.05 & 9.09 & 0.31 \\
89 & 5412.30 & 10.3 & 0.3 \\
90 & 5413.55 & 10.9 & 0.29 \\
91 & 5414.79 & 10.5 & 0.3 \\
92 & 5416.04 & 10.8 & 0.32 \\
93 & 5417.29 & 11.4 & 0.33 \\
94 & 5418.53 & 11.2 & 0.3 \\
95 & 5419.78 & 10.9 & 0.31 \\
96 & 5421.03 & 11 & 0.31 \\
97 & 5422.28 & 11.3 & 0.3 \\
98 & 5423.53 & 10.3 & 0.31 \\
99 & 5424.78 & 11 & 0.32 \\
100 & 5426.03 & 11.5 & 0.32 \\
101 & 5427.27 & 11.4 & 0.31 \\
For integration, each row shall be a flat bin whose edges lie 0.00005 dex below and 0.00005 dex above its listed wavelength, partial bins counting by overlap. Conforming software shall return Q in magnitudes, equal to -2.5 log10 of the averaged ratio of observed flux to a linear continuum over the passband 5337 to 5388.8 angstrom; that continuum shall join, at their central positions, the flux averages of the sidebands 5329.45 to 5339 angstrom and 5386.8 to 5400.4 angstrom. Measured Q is -0.05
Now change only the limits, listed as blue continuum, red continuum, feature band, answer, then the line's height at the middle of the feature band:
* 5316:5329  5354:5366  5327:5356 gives 0.05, 10.3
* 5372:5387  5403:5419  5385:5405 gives 0.03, 10.4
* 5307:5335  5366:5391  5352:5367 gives -0.07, 10.3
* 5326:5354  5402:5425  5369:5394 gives -0.06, 9.93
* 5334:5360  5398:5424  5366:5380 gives 0.03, 10.3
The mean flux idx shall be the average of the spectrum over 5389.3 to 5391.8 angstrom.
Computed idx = 10.8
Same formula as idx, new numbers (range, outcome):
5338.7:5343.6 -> 9.59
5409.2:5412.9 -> 9.27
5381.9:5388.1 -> 10.9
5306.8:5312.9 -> 11.1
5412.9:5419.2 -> 11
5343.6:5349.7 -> 9.97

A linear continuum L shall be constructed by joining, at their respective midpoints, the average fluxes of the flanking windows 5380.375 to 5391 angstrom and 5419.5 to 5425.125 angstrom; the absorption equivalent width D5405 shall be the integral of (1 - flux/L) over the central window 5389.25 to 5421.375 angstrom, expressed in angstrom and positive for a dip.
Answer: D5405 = 3.17 angstrom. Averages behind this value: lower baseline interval 11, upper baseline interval 10.9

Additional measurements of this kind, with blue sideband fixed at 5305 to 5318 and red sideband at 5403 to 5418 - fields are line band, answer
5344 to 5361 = -0.4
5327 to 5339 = 1.6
